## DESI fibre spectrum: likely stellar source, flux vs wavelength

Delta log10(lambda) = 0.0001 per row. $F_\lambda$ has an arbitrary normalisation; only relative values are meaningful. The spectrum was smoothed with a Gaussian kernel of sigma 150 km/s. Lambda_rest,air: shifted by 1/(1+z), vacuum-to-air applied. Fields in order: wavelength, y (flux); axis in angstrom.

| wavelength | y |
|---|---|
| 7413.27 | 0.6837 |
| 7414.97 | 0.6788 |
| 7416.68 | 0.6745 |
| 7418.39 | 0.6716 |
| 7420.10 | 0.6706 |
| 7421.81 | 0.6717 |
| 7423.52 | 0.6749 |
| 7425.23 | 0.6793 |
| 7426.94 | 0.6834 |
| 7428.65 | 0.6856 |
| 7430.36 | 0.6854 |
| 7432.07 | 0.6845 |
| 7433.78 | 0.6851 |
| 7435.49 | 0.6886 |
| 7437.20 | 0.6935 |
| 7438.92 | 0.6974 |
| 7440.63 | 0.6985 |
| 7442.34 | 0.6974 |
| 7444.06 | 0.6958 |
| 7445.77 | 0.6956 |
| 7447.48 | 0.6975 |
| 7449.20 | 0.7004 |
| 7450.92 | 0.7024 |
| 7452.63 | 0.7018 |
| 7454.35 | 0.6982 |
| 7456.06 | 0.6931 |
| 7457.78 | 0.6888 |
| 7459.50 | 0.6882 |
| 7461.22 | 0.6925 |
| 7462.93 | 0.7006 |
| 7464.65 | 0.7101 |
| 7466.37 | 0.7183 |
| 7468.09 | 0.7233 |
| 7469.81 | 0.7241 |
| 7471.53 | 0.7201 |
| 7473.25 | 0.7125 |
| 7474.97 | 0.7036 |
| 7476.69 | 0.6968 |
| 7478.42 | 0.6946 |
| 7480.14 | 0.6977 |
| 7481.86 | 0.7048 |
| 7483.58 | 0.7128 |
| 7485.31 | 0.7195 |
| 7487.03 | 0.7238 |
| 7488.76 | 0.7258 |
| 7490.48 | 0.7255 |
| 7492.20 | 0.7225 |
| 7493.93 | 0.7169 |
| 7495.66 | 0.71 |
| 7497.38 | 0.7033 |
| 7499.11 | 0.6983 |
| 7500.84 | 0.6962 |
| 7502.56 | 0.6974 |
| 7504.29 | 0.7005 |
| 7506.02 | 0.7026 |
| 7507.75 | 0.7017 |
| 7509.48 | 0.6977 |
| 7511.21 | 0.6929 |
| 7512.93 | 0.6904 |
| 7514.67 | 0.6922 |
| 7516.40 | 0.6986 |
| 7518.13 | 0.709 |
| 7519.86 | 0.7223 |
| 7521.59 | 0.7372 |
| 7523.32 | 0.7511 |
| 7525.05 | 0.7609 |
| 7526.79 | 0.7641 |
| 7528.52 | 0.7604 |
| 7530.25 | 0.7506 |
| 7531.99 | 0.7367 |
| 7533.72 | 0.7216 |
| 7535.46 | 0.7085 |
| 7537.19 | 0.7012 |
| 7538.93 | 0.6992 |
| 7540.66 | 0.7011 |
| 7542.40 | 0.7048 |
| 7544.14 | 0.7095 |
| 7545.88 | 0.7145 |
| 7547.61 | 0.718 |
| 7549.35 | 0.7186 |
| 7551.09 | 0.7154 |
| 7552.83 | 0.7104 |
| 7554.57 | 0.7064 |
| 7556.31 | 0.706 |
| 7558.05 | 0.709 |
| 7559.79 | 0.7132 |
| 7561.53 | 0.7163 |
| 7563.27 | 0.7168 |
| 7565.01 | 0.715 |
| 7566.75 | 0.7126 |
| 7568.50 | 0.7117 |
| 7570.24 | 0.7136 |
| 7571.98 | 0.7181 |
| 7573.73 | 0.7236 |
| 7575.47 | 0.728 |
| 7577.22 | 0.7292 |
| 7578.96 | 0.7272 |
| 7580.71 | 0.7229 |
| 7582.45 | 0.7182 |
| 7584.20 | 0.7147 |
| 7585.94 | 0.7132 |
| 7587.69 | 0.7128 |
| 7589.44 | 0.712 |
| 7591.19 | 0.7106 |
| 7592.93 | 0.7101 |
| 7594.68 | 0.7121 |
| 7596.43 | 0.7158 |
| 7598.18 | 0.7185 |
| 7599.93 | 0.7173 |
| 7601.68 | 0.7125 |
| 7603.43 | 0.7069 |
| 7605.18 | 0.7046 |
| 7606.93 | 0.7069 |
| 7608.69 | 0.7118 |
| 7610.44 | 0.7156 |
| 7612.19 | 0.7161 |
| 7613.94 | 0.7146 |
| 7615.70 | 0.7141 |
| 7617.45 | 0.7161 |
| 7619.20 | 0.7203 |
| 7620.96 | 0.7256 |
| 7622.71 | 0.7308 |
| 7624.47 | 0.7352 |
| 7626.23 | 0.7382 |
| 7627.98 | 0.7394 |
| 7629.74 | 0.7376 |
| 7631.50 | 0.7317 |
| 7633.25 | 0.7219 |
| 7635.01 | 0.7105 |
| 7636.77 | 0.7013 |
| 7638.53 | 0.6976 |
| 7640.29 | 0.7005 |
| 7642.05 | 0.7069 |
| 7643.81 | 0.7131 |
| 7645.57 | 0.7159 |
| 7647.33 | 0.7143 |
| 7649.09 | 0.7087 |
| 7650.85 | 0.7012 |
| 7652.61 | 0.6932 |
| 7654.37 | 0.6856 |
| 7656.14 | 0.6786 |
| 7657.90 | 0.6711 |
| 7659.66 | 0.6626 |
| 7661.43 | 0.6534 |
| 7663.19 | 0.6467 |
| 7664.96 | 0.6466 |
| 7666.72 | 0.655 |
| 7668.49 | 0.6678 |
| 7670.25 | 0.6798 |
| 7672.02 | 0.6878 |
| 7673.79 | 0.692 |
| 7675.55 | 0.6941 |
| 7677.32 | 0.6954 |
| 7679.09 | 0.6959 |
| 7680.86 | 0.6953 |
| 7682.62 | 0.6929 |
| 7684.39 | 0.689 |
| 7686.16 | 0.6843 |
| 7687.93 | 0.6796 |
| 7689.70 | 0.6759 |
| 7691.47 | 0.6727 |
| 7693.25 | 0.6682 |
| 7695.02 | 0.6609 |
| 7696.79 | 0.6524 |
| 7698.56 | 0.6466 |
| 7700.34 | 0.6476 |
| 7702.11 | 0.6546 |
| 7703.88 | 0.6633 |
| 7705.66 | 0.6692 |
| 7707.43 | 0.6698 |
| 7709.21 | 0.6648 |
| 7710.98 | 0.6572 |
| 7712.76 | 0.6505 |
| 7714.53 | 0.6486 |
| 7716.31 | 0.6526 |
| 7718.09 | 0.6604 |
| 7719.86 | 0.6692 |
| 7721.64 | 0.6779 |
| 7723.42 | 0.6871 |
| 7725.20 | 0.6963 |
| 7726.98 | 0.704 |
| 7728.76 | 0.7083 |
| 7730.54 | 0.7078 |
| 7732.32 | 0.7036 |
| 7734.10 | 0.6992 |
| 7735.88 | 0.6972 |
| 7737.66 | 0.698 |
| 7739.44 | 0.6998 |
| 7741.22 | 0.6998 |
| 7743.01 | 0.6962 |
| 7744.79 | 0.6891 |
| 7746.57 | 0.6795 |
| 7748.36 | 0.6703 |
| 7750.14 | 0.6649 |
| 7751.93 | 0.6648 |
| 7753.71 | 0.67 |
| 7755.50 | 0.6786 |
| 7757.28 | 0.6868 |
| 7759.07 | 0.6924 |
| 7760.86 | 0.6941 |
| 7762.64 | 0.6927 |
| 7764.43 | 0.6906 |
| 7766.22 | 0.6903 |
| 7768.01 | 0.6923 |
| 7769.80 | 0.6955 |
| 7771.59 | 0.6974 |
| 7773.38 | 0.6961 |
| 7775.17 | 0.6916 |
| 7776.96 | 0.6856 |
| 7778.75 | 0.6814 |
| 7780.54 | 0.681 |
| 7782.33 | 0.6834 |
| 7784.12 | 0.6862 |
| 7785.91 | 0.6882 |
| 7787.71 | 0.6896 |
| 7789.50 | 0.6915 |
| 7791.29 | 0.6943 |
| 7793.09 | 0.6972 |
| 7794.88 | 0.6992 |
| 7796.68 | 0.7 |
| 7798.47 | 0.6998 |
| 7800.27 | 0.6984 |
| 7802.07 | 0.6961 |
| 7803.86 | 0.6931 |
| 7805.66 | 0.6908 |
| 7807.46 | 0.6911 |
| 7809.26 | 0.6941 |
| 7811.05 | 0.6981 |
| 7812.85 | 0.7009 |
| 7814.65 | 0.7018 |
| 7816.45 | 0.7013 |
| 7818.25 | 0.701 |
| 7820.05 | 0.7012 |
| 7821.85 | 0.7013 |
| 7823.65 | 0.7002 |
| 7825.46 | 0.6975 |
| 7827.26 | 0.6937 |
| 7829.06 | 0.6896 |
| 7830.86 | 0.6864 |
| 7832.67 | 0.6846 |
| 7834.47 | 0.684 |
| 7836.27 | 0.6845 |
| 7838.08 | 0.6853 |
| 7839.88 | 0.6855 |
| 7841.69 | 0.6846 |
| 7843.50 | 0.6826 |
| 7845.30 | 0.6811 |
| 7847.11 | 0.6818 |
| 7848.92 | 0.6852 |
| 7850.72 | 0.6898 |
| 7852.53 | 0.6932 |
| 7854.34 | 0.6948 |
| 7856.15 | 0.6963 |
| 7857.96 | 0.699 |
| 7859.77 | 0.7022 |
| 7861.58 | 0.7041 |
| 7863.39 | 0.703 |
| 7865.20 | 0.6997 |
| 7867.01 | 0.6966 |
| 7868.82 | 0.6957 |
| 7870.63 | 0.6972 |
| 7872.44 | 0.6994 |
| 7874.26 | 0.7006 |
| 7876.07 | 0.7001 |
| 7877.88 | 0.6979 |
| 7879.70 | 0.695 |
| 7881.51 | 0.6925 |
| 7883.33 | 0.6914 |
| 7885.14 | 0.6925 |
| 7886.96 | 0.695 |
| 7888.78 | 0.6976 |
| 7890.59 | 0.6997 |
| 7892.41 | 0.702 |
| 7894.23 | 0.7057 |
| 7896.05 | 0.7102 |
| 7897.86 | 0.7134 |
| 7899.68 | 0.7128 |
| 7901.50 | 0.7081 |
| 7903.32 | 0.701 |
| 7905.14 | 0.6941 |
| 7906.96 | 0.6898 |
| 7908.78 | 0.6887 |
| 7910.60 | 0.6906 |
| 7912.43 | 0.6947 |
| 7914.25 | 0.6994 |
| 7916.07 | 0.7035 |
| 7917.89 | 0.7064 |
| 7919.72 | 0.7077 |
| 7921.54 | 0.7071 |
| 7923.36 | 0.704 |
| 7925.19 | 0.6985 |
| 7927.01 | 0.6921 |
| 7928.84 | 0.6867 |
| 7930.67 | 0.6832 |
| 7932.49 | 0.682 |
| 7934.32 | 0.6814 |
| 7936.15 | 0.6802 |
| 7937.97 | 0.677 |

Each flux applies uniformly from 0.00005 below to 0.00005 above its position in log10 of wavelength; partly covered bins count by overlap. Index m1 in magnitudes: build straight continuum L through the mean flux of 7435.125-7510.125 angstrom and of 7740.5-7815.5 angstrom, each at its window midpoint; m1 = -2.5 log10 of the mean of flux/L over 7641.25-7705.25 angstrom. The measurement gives 0.03 mag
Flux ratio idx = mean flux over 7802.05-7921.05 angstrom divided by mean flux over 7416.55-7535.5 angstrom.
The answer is 0.99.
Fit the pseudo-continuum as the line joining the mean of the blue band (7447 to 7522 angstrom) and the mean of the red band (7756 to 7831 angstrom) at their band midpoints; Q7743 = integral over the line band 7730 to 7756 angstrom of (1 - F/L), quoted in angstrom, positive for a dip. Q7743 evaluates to 0.30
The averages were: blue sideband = 0.706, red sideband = 0.694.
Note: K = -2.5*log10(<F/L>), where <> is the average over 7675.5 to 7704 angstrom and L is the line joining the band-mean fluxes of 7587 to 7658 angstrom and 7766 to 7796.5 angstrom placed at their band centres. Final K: 0.05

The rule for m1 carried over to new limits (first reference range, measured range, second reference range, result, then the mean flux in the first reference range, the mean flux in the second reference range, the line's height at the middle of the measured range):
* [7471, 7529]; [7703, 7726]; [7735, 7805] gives 0.04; 0.713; 0.69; 0.694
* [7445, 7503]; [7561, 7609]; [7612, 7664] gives -0.01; 0.707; 0.707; 0.707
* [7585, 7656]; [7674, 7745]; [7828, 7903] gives 0.04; 0.714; 0.695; 0.707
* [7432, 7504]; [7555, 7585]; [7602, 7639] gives 0.00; 0.704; 0.719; 0.714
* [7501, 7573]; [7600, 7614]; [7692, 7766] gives -0.02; 0.715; 0.678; 0.702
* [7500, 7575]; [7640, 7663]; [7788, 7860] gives 0.02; 0.715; 0.693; 0.706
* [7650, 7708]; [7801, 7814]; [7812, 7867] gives -0.01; 0.674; 0.693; 0.689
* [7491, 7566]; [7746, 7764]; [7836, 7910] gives 0.04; 0.714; 0.696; 0.702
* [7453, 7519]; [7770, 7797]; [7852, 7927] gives 0.02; 0.705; 0.7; 0.701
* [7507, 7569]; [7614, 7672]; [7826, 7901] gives 0.01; 0.717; 0.695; 0.71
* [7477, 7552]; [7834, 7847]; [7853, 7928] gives 0.03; 0.714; 0.699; 0.701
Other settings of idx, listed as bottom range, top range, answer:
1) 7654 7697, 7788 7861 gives 1.03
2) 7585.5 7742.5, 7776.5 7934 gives 1.00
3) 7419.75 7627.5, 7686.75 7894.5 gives 0.97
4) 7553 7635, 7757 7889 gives 0.97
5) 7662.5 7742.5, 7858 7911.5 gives 1.03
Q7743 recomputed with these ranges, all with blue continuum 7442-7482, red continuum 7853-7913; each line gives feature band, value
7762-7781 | 0.2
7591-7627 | -0.8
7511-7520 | 0.0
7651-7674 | 1.0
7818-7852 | 0.5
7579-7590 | -0.2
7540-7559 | -0.2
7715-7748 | 0.5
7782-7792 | 0.2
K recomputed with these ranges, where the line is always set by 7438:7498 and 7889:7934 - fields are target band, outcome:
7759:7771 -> 0.014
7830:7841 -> 0.024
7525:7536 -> -0.056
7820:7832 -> 0.009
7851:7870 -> 0.003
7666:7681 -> 0.029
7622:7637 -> -0.037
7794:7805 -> 0.005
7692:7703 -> 0.075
